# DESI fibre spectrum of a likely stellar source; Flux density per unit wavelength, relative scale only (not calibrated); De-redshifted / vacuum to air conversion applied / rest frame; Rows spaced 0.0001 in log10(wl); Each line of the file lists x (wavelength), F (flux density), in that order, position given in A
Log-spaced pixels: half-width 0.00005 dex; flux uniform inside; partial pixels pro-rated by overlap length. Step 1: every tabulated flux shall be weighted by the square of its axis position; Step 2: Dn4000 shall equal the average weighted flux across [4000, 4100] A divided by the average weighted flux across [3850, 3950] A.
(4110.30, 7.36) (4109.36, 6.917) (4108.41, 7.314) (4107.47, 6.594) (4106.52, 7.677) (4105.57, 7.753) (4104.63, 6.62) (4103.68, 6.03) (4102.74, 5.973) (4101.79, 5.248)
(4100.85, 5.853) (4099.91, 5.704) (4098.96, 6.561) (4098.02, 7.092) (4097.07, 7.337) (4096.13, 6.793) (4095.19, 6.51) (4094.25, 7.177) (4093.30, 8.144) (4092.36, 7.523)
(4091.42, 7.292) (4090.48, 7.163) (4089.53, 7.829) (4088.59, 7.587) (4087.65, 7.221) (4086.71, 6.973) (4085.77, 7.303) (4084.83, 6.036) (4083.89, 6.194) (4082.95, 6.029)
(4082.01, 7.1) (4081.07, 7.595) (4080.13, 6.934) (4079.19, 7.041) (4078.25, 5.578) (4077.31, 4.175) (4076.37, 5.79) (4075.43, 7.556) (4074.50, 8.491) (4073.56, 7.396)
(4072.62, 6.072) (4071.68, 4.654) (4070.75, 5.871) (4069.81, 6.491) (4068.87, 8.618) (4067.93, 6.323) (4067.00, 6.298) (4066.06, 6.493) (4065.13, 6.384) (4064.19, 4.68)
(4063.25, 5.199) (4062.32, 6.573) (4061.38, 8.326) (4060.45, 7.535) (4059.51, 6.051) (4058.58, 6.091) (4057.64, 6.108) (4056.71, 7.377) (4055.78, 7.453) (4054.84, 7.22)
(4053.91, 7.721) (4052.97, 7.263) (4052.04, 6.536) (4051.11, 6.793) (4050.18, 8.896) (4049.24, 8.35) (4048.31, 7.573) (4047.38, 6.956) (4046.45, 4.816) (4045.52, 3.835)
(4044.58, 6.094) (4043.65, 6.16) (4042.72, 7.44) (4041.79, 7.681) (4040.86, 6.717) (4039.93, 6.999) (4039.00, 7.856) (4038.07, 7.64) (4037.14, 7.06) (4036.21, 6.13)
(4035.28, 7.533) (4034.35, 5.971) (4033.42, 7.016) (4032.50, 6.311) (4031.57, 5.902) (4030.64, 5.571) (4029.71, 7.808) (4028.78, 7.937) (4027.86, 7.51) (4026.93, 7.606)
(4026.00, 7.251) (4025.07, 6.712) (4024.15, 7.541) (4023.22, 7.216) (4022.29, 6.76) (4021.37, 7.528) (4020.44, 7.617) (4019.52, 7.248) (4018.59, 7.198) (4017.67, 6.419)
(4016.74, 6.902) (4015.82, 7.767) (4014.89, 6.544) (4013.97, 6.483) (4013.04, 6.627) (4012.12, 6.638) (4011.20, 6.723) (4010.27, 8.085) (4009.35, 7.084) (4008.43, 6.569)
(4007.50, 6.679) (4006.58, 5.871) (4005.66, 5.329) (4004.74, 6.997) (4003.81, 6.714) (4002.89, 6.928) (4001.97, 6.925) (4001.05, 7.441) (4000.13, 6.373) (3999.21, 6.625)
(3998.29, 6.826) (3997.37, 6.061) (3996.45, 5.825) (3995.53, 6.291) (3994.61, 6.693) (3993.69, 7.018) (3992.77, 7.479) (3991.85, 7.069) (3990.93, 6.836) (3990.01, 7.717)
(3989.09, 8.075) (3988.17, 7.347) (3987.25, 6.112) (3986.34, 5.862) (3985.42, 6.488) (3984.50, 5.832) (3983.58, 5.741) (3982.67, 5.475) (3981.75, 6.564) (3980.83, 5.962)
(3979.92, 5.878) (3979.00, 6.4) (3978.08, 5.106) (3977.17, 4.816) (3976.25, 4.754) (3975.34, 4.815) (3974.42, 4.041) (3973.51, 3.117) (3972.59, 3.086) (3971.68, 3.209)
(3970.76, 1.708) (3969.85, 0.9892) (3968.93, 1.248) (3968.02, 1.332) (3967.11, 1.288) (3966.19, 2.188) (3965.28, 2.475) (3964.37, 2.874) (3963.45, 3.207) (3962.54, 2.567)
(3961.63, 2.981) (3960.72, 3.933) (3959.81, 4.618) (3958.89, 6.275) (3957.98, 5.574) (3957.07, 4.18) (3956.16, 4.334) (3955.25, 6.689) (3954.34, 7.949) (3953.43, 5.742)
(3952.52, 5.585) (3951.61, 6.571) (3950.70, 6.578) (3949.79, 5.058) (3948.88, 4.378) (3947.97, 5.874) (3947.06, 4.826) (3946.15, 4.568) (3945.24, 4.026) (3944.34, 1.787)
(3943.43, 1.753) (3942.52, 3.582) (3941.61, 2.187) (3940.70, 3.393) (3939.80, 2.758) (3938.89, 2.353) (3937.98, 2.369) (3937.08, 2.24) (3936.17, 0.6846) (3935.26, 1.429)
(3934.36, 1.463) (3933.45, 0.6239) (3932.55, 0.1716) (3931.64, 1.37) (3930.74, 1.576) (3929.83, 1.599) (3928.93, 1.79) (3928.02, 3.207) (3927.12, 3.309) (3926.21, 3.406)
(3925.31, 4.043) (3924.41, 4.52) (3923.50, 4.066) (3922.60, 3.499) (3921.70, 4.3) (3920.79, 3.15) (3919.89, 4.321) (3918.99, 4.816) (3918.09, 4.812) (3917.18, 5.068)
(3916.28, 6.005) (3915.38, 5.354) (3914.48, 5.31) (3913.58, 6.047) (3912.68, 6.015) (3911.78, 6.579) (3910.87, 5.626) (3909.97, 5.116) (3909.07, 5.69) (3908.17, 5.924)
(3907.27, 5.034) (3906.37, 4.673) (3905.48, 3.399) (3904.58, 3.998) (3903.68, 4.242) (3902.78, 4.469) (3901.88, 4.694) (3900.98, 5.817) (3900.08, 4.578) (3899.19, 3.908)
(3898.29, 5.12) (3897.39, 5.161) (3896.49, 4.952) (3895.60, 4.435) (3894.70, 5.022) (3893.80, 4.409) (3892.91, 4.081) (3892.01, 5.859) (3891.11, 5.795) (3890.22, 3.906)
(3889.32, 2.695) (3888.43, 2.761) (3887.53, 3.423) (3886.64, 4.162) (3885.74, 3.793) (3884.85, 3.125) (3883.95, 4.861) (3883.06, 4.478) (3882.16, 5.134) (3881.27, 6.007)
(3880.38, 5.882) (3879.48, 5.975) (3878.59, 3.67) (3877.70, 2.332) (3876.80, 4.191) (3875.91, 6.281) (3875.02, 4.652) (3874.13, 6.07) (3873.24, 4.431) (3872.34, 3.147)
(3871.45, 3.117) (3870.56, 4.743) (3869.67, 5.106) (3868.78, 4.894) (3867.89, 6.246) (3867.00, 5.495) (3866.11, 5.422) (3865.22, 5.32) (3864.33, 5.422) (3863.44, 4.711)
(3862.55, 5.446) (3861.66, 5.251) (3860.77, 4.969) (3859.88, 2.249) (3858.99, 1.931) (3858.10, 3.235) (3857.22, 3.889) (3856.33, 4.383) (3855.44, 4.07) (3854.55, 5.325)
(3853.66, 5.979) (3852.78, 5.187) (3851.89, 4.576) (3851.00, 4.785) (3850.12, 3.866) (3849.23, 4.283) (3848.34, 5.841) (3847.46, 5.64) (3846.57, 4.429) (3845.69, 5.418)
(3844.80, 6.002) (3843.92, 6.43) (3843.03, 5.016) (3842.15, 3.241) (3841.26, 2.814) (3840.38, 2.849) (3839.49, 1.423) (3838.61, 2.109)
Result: 1.8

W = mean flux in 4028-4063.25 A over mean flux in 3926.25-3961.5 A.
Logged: 1.92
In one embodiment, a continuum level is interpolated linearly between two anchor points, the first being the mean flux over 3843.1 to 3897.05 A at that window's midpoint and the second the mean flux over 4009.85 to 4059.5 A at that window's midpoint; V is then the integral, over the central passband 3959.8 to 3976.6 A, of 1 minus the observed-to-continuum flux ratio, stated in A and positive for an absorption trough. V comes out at 8.99 A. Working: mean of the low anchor 4.66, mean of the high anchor 6.96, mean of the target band 2.81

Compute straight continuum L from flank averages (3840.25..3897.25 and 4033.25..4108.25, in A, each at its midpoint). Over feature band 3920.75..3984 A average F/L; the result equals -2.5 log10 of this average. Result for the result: 0.45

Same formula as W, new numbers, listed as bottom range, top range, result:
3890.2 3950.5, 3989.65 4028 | 1.73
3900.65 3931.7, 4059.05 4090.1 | 1.51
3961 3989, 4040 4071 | 1.61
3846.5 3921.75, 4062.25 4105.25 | 1.40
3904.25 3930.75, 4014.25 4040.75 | 1.58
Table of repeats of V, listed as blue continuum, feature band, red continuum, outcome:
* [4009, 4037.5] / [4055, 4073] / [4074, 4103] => 1.02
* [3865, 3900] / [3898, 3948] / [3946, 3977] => 6.76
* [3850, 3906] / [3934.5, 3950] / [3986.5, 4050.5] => 7.07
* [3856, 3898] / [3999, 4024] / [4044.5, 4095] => -3.24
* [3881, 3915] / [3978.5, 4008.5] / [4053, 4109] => -3.98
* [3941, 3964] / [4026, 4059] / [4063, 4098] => -4.58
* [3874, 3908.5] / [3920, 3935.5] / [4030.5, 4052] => 7.52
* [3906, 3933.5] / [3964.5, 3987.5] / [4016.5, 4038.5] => 6.30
